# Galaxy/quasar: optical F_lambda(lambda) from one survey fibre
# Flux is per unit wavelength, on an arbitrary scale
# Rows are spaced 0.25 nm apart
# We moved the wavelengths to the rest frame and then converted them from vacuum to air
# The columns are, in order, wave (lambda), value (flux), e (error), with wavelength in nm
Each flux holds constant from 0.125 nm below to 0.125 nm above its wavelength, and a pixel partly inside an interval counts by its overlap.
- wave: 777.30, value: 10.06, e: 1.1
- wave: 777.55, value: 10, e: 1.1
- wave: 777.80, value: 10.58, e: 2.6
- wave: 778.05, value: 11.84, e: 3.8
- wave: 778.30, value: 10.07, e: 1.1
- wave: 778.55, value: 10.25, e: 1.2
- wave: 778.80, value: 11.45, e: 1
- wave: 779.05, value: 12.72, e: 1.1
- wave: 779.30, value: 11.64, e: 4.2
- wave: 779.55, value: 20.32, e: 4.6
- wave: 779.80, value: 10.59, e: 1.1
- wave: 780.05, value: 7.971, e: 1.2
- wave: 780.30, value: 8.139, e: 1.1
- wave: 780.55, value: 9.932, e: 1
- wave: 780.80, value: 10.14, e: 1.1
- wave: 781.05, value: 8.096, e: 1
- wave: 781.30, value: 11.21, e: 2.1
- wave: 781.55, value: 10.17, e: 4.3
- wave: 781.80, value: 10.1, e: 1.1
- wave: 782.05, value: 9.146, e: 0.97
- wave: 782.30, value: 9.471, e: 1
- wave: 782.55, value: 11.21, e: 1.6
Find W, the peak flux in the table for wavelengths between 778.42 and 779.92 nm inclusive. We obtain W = 20.32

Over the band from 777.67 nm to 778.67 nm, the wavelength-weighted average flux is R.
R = 10.7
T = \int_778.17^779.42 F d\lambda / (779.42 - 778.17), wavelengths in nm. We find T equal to 11.2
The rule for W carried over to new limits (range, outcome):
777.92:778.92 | 11.84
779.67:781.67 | 11.21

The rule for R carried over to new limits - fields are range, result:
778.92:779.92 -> 13.8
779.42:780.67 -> 11.4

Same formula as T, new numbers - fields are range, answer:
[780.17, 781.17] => 9.08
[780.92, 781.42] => 9.64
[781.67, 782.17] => 9.63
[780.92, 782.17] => 9.75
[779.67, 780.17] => 9.4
